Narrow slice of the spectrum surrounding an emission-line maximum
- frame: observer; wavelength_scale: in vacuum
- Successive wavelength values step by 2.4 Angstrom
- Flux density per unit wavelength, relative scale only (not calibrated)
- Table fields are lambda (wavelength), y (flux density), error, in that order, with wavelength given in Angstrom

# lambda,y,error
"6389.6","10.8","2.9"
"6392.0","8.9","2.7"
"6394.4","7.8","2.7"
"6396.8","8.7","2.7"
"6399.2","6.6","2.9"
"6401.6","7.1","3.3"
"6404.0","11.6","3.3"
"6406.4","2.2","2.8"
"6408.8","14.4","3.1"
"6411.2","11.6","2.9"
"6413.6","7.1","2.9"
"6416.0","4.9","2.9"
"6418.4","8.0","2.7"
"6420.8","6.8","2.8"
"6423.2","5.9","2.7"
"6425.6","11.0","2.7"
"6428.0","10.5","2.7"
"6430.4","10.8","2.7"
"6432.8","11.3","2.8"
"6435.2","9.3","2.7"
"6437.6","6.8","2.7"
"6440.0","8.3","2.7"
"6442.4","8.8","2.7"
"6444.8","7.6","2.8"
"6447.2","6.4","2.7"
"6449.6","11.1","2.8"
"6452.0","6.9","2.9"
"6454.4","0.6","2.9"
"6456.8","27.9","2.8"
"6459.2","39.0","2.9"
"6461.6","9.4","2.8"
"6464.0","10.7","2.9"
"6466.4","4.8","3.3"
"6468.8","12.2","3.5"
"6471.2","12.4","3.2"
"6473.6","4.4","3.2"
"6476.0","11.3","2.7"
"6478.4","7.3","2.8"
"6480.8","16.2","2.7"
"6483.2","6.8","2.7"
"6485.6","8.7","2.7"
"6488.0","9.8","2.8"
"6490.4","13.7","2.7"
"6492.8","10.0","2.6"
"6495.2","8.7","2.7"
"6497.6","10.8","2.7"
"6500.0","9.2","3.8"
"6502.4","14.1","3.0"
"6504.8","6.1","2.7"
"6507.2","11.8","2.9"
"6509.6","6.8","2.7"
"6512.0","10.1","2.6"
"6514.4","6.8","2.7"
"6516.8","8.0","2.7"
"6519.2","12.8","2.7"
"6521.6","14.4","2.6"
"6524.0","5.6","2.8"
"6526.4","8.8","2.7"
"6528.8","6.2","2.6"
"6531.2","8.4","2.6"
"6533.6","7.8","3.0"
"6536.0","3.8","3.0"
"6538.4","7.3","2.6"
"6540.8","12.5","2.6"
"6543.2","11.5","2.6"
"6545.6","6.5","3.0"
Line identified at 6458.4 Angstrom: H-beta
